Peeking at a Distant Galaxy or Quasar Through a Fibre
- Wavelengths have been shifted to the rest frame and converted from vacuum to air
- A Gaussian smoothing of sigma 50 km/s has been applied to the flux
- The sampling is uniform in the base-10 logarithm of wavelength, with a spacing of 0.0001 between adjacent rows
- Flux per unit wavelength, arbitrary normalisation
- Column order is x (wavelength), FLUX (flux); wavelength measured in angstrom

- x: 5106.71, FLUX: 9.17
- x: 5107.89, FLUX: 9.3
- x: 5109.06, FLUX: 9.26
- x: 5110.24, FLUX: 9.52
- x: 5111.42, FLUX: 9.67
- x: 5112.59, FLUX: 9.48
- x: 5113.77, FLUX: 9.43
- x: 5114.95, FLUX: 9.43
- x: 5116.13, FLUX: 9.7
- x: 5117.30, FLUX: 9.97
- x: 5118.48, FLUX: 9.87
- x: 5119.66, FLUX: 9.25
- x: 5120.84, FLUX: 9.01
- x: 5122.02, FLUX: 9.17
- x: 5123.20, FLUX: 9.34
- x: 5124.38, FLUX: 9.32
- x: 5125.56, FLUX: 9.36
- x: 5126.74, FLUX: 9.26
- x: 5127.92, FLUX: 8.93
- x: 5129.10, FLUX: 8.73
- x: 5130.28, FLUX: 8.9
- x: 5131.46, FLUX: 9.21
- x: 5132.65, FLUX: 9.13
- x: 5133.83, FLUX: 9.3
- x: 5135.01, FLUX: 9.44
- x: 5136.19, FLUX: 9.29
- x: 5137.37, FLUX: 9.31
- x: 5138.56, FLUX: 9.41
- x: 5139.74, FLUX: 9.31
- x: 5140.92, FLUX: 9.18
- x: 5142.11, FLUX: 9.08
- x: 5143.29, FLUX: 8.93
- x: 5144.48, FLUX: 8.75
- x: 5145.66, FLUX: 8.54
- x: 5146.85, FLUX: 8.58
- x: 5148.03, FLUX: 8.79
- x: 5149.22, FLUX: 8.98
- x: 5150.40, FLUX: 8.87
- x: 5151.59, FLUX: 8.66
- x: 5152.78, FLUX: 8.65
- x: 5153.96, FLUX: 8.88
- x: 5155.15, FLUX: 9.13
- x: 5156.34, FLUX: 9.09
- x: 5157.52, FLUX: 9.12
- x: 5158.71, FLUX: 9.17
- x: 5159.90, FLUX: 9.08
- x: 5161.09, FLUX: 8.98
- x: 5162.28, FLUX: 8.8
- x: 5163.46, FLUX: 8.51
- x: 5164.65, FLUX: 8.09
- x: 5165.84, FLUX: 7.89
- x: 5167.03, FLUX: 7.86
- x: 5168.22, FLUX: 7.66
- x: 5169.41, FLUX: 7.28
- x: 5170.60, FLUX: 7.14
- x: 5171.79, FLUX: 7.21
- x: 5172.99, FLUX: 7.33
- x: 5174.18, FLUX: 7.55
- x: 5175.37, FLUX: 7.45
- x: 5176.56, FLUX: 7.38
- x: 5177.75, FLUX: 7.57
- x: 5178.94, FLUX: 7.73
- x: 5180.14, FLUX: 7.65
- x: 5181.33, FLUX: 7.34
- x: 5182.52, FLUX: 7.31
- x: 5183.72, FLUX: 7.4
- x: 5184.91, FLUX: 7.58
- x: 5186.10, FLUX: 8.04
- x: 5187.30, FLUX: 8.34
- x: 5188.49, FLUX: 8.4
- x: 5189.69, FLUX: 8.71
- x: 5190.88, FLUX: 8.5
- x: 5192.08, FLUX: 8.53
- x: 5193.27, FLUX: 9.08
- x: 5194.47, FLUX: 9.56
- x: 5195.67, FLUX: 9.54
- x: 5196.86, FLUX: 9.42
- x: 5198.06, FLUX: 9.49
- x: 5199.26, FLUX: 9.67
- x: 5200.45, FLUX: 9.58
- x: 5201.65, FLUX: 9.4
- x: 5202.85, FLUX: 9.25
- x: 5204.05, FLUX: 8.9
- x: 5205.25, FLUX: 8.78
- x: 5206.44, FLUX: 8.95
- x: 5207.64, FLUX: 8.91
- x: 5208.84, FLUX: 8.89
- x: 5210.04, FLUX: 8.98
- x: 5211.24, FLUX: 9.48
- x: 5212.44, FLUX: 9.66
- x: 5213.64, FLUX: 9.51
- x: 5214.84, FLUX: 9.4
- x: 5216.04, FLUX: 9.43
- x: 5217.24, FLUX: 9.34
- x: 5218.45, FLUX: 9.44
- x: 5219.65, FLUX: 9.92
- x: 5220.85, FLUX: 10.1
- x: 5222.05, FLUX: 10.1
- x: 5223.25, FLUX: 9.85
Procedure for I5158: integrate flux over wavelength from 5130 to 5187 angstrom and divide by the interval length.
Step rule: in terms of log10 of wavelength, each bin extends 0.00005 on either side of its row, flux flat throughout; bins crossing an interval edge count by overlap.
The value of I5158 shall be 8.42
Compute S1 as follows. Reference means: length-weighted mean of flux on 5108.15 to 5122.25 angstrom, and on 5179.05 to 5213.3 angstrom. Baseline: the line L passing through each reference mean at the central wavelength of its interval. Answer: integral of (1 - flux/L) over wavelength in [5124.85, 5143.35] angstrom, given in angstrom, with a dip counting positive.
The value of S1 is 0.3 angstrom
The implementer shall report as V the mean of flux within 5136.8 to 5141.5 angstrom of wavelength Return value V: 9.3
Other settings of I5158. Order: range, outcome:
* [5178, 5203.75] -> 8.59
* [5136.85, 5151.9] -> 8.95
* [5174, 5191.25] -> 7.8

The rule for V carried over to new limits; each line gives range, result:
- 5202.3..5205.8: 8.97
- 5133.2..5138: 9.34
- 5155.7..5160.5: 9.11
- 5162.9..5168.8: 8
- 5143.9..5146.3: 8.64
